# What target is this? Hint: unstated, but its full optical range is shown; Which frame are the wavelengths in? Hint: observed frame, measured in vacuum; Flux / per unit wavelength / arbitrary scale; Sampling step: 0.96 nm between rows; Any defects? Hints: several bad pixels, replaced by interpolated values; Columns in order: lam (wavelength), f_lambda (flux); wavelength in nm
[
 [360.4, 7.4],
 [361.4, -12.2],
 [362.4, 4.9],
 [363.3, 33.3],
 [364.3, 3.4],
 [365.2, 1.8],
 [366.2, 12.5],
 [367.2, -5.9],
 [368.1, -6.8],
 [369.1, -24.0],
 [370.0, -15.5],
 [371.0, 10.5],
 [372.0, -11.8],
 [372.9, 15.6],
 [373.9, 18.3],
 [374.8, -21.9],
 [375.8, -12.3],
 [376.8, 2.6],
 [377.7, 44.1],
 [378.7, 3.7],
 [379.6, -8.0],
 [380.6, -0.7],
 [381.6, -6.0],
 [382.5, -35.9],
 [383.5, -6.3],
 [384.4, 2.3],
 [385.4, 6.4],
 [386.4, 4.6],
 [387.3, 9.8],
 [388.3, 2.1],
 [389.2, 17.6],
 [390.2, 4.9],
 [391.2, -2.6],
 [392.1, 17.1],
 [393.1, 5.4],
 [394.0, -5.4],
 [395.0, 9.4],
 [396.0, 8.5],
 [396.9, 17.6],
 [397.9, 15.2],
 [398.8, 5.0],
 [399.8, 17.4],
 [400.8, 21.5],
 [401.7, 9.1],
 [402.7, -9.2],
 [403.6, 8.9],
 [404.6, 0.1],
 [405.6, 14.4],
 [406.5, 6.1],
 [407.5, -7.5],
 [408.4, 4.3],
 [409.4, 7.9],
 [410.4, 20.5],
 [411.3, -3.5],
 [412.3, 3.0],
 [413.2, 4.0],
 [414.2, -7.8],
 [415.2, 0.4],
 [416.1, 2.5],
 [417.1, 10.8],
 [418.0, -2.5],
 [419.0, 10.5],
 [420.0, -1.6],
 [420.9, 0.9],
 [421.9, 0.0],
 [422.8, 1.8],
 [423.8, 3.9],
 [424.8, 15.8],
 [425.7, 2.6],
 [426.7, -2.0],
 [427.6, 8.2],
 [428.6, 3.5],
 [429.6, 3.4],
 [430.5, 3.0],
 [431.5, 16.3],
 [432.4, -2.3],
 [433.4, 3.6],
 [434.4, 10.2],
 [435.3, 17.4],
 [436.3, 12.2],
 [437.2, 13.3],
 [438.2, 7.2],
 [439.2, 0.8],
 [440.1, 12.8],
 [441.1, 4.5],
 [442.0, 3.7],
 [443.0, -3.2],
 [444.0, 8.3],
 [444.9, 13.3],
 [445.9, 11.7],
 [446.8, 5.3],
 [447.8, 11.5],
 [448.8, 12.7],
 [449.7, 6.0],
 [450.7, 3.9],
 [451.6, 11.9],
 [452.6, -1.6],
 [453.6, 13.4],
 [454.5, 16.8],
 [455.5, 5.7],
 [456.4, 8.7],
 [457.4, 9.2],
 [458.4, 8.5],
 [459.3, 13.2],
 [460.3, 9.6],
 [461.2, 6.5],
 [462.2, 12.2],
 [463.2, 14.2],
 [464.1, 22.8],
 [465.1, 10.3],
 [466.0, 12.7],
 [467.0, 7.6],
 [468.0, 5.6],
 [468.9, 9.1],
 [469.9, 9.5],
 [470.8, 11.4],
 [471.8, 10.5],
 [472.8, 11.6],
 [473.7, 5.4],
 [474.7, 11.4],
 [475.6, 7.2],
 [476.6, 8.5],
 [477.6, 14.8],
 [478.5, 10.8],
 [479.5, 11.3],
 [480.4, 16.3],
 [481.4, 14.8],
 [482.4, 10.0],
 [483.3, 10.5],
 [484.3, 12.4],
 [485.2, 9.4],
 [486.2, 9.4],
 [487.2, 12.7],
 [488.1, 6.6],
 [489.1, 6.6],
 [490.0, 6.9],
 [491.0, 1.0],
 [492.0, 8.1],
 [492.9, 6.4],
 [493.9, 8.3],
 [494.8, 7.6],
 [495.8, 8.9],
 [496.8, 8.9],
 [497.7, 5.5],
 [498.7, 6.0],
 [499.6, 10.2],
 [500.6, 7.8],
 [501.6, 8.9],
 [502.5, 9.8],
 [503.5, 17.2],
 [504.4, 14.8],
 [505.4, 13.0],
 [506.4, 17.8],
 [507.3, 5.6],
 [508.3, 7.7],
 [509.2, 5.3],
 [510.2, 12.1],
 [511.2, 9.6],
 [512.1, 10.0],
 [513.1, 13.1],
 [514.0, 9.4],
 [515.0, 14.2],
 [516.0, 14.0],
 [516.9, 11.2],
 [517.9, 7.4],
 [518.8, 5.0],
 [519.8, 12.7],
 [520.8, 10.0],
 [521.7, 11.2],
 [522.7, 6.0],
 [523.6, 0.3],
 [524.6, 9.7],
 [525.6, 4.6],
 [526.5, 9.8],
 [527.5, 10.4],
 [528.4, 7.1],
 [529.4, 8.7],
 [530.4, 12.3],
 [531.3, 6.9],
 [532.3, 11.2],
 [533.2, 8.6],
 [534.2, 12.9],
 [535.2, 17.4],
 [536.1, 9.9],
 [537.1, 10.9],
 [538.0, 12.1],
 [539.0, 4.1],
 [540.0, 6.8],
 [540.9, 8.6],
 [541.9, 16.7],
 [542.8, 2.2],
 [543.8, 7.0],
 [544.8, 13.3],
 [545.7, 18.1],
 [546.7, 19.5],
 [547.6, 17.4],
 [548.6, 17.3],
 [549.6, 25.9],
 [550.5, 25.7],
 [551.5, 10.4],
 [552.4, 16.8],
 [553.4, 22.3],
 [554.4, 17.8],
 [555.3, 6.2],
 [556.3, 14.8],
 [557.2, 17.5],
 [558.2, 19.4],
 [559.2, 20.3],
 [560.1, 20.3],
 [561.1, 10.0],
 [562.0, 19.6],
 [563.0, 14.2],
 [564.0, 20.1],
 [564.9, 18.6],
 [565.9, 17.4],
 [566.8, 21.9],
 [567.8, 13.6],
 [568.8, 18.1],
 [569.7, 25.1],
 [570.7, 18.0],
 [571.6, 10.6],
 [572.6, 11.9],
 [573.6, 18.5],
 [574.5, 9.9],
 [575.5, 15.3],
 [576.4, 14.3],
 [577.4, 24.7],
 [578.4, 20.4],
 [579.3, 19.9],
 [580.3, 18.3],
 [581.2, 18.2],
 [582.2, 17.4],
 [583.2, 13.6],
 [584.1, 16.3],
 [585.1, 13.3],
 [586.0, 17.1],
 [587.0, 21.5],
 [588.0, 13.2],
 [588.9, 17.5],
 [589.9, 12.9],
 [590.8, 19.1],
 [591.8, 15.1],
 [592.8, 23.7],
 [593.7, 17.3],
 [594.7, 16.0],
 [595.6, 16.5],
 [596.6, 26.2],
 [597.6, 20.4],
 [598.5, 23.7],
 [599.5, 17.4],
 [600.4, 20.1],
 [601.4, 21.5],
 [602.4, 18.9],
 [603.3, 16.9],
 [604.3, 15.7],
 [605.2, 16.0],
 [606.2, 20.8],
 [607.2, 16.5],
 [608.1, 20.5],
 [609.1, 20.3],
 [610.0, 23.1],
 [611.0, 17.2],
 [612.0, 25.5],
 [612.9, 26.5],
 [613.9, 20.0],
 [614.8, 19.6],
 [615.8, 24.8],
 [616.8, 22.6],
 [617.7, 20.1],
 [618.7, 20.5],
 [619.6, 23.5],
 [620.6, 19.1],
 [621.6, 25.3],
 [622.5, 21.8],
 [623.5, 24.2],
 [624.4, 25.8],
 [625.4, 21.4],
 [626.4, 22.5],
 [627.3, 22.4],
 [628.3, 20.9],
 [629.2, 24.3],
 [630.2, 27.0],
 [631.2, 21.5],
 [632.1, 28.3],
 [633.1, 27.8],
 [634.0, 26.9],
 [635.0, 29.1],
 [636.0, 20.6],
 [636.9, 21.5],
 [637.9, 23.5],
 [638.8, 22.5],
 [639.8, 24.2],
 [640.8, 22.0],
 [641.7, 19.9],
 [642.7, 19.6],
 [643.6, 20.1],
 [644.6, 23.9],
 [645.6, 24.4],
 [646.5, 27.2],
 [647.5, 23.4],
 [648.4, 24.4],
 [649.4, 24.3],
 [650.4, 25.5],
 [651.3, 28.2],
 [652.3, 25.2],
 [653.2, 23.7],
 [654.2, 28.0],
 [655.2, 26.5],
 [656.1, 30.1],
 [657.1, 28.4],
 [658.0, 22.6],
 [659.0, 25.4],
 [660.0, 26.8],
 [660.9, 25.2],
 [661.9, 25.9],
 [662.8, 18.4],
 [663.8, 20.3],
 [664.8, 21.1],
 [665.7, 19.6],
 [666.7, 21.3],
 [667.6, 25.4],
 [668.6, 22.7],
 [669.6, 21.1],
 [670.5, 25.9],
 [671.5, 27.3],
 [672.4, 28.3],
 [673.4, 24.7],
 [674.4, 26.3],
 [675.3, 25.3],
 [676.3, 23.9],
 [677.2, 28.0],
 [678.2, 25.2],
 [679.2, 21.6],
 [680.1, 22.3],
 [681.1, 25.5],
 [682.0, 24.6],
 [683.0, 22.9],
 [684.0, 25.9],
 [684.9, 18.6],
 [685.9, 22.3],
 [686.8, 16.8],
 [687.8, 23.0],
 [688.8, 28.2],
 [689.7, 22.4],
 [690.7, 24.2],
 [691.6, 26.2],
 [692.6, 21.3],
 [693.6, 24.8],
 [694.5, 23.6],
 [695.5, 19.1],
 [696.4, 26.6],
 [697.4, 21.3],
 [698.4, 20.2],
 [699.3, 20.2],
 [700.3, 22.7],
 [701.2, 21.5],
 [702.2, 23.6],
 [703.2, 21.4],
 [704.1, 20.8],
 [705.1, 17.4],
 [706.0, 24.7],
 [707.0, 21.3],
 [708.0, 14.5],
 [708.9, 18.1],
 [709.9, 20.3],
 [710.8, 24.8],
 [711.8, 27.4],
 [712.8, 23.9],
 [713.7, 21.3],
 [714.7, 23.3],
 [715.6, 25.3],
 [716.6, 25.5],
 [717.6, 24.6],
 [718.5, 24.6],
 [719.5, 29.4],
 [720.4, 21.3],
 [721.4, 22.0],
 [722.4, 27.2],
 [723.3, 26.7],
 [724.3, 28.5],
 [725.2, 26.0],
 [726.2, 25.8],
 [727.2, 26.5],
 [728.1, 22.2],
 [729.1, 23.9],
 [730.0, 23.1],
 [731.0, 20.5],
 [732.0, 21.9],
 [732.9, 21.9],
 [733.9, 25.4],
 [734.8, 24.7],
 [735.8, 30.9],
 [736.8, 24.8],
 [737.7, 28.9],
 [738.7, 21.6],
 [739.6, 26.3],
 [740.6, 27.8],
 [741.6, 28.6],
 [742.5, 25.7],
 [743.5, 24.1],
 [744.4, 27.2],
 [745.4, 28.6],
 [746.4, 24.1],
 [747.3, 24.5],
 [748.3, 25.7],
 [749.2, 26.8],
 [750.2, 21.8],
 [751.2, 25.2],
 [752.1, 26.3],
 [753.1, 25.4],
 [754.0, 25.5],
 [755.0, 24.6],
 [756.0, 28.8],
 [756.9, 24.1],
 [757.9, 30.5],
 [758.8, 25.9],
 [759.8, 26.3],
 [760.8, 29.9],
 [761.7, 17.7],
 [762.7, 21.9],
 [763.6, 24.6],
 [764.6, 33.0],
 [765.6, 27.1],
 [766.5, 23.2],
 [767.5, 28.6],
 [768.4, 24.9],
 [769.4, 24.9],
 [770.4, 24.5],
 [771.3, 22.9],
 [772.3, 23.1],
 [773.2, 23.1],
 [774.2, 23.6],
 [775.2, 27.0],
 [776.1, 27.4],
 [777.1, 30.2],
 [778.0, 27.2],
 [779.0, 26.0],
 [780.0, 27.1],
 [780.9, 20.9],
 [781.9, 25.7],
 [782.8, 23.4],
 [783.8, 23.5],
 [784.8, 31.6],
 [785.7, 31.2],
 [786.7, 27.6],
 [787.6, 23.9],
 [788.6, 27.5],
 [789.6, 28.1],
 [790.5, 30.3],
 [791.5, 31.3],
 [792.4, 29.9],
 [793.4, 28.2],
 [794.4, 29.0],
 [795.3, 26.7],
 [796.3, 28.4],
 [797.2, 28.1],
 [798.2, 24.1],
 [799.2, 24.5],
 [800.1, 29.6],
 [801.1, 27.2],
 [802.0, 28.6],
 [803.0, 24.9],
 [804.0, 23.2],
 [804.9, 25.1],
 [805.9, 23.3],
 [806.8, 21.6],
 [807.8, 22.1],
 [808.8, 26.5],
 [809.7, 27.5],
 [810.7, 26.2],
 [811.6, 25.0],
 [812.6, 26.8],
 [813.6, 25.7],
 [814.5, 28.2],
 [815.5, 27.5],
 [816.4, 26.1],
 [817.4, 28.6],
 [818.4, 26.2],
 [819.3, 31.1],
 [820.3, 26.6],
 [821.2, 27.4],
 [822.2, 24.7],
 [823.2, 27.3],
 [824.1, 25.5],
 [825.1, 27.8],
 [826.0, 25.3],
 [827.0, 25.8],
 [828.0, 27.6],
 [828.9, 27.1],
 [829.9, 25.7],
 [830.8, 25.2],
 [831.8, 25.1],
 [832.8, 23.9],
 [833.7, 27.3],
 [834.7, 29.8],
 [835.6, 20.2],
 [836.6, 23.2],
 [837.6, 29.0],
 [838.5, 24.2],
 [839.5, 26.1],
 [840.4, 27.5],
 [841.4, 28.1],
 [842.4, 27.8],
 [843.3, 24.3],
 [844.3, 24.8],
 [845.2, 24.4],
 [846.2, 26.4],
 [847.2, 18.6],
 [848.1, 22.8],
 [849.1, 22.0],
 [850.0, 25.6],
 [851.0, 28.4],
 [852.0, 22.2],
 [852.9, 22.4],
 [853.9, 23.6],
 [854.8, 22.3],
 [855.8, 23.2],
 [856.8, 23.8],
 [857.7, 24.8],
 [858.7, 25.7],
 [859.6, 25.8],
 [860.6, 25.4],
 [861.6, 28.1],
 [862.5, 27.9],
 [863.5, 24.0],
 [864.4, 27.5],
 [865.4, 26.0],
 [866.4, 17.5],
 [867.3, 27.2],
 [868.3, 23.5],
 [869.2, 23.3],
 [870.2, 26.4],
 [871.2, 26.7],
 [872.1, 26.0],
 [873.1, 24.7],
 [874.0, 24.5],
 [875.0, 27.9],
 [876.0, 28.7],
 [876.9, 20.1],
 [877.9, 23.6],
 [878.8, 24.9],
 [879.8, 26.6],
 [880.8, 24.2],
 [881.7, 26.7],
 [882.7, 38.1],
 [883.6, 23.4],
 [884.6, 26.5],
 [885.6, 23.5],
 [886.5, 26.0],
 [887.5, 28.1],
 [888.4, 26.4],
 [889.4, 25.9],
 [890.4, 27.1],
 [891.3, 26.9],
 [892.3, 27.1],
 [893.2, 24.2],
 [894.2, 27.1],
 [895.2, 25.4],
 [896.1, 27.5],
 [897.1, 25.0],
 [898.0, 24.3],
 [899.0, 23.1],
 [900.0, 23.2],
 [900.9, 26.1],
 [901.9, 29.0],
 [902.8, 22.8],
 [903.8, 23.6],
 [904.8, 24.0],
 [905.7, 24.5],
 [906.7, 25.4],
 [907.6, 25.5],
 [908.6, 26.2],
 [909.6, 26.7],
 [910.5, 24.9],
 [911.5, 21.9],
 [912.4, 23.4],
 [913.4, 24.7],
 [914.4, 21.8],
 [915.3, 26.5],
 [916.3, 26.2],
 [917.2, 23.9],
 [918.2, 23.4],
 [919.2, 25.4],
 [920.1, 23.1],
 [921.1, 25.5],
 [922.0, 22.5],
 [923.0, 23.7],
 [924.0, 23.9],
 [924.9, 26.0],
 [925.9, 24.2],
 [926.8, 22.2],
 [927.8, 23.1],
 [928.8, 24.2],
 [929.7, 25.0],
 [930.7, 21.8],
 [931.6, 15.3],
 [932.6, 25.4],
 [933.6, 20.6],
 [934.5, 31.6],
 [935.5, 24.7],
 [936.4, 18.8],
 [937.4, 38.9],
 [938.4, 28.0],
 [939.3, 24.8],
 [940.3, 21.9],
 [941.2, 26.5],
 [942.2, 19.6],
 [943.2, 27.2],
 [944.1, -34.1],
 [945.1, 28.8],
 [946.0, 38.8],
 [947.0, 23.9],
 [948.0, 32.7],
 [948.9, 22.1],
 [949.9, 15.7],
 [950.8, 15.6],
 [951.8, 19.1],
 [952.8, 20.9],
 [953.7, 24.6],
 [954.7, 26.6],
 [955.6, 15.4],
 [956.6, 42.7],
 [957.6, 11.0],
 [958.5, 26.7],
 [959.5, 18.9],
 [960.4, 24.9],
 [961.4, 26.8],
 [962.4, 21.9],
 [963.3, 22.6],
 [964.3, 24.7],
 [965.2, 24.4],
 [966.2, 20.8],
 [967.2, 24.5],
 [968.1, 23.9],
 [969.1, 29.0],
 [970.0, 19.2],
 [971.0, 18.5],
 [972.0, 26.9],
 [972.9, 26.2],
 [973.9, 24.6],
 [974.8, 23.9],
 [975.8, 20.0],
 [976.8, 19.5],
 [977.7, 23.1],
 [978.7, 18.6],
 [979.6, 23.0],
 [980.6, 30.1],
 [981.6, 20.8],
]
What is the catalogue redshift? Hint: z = 0.369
